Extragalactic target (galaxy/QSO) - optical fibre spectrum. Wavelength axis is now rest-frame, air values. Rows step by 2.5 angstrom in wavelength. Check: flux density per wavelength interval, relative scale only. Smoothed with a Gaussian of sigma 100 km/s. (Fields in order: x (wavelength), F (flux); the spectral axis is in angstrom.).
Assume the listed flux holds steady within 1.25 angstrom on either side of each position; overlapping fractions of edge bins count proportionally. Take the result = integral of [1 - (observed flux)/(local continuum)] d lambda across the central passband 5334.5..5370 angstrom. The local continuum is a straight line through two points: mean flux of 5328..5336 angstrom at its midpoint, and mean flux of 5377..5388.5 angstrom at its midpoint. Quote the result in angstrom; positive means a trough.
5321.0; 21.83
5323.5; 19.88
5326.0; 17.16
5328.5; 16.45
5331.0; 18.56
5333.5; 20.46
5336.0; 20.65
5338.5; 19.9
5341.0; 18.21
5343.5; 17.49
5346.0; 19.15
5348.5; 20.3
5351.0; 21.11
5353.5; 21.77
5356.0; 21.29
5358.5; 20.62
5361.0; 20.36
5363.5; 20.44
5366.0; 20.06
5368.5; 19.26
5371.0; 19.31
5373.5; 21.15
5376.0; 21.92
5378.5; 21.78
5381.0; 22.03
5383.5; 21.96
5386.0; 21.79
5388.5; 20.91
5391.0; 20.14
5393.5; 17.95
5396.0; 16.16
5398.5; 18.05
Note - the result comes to 0.13 angstrom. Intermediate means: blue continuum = 19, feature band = 20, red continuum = 21.8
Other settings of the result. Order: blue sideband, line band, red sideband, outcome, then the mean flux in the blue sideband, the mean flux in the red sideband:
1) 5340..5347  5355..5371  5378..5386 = -0.1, 18.3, 21.9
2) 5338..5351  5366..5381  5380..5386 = 0.4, 19.2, 22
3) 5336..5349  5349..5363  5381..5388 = -0.7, 19.1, 21.8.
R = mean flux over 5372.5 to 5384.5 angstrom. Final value 21.8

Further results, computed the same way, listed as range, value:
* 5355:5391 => 20.9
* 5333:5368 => 20.1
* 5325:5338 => 18.8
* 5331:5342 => 19.7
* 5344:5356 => 20.5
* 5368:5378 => 20.6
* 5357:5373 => 20.1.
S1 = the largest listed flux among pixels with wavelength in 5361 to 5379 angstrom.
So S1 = 21.92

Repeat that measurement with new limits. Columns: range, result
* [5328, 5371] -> 21.77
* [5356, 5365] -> 21.29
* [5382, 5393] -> 21.96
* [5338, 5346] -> 19.9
